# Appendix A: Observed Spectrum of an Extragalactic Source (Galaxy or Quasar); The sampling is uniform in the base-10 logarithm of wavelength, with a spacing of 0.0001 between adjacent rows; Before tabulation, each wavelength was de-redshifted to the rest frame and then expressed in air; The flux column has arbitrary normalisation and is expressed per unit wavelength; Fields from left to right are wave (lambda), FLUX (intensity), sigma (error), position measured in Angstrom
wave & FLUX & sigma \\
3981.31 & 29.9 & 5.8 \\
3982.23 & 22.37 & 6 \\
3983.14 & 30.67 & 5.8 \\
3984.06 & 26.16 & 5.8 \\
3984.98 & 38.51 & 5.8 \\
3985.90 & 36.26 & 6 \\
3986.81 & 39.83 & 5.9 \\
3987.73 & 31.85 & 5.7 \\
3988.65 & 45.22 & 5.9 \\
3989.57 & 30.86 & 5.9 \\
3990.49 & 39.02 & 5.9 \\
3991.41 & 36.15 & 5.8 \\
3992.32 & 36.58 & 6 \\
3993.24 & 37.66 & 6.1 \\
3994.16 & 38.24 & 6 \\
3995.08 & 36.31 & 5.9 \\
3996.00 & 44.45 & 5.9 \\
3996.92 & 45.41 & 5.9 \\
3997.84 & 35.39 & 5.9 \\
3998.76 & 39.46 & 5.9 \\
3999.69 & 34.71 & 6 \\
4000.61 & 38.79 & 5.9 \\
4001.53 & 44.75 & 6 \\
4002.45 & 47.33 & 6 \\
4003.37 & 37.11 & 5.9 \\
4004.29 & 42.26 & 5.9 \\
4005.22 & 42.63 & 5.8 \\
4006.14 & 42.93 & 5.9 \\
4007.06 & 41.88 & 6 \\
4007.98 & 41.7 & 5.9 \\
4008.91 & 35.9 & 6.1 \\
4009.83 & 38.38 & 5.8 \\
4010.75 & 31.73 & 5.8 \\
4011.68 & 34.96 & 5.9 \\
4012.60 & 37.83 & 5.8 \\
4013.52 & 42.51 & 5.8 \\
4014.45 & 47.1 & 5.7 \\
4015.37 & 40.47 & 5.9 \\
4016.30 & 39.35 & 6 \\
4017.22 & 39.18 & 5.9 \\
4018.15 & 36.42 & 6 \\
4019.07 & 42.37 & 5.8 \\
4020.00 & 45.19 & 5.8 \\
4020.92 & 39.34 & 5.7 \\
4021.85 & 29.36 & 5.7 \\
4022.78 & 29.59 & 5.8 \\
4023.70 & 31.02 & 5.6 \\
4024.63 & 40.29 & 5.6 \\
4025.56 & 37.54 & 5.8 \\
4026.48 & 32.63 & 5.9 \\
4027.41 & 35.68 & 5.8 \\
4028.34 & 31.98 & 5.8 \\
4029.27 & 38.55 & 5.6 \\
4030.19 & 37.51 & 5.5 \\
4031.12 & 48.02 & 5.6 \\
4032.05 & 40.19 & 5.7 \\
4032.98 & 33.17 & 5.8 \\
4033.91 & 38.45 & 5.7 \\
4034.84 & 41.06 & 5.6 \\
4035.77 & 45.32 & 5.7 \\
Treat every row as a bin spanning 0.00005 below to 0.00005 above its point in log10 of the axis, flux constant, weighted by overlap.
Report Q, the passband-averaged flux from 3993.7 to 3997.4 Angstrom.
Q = 41.1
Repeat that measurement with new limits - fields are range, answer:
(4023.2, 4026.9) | 35.4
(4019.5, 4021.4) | 42.1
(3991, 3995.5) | 37.1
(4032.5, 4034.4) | 35.8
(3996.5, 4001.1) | 38.7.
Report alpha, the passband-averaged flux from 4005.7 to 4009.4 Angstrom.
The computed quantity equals 40.6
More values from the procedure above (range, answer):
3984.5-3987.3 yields 38.1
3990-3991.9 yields 37.6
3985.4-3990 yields 36.9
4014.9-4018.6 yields 38.9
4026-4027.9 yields 34.2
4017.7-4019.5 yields 39.5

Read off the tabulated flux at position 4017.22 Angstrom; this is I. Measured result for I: 39.18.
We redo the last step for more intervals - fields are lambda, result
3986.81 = 39.83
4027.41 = 35.68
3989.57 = 30.86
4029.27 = 38.55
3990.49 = 39.02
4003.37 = 37.11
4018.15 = 36.42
